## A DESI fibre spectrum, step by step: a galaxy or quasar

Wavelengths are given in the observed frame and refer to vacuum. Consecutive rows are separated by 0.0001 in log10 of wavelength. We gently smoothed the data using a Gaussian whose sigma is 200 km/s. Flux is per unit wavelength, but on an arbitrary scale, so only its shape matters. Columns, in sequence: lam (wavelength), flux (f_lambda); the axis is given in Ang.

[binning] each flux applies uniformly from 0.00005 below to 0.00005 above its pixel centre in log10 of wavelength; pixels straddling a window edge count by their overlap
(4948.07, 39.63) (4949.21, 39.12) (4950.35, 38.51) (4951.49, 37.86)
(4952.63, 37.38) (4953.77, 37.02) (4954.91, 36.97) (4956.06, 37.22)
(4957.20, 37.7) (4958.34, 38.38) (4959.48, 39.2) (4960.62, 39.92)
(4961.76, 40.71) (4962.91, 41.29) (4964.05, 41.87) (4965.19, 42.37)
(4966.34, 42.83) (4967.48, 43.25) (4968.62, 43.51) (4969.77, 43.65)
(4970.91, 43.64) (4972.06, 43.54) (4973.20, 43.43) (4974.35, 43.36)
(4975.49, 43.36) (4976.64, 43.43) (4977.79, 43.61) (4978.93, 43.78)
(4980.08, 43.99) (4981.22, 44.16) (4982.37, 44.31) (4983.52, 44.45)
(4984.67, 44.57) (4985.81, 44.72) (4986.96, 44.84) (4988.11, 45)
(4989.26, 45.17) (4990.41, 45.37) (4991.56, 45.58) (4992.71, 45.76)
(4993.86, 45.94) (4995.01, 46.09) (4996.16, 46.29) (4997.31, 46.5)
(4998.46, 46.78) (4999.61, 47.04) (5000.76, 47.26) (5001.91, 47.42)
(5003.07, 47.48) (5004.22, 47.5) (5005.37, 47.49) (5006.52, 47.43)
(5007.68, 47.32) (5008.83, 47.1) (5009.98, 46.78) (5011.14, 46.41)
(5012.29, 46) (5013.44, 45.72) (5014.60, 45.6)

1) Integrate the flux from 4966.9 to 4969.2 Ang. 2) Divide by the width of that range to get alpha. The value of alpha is 43.4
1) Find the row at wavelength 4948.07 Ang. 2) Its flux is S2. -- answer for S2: 39.63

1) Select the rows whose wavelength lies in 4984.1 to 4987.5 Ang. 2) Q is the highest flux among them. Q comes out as 44.84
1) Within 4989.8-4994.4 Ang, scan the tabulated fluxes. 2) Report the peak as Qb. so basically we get 45.94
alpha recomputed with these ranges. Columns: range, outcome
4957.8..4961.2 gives 39.3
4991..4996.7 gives 45.9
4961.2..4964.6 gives 41.2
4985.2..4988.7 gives 44.9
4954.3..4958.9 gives 37.5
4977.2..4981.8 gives 43.9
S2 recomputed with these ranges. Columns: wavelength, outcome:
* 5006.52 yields 47.43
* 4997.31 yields 46.5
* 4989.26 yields 45.17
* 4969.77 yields 43.65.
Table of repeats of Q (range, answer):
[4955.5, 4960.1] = 39.2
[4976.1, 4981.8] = 44.16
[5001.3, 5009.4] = 47.5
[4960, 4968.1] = 43.25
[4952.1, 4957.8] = 37.7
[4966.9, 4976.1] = 43.65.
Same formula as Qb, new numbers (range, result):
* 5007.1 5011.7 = 47.32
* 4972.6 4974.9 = 43.43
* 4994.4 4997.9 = 46.5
